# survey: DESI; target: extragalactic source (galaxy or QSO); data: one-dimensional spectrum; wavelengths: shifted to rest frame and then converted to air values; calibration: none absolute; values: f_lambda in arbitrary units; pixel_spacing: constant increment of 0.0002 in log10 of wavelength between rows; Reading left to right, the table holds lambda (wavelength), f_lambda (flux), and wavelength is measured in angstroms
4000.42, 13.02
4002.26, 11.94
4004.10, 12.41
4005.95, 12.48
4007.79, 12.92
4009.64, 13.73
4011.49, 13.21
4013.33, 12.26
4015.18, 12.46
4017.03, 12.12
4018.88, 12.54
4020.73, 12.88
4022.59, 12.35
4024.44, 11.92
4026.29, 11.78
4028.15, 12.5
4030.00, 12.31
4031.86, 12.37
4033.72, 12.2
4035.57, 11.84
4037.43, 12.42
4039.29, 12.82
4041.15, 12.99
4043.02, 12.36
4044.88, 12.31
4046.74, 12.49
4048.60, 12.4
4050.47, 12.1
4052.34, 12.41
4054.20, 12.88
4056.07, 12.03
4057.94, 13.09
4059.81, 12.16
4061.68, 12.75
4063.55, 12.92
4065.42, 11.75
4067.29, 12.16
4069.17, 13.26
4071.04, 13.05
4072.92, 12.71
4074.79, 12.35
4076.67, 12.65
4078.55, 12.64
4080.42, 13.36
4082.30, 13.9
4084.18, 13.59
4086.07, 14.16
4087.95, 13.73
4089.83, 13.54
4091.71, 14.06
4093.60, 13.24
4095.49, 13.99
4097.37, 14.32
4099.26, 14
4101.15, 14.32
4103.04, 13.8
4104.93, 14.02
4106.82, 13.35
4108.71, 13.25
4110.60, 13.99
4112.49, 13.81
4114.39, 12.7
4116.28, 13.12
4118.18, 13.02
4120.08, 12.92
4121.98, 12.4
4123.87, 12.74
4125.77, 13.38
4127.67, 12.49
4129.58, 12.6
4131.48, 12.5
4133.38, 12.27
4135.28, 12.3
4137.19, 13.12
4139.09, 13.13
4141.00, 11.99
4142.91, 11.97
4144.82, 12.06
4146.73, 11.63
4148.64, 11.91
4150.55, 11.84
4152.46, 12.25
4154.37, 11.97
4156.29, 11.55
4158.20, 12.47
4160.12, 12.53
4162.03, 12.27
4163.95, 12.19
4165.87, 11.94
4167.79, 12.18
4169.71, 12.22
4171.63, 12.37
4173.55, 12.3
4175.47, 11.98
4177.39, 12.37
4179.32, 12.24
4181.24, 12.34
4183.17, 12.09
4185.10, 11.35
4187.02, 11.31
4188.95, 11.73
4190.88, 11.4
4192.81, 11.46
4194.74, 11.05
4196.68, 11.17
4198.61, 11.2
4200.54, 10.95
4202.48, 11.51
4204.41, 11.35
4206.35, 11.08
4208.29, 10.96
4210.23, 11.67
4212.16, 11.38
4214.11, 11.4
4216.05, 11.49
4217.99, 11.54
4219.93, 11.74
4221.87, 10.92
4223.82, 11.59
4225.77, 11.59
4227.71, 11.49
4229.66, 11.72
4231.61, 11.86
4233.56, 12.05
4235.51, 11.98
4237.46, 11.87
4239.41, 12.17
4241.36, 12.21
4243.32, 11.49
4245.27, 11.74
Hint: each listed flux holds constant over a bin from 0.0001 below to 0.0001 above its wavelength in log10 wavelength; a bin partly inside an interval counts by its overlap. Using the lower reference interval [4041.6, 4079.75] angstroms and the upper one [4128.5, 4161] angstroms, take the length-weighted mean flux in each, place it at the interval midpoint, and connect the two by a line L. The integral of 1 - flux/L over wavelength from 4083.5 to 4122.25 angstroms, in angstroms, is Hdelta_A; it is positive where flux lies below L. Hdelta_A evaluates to -3.8 angstroms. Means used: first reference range 12.5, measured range 13.6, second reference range 12.2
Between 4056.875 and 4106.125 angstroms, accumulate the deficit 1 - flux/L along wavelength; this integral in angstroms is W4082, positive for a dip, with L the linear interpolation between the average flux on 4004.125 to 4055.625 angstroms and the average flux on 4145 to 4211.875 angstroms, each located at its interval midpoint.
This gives -4.2 angstroms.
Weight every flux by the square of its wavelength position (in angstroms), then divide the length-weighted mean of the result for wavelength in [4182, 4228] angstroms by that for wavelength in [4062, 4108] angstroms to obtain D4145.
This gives 0.9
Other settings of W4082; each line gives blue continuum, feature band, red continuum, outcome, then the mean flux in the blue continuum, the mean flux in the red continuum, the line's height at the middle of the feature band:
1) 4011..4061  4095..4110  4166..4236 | -2.21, 12.4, 11.6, 12.1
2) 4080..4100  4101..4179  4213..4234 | 2.30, 13.8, 11.6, 13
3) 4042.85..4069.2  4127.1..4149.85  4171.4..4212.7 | -0.75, 12.4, 11.6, 11.9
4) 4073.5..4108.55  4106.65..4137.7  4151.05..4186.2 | 0.21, 13.6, 12.1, 13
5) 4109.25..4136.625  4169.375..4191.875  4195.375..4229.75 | -0.12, 12.9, 11.4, 11.9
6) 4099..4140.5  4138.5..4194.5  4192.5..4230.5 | 0.93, 13.1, 11.4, 12.2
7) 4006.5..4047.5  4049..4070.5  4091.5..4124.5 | 0.65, 12.5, 13.5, 12.9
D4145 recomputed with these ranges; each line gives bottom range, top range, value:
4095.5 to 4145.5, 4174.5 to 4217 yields 0.91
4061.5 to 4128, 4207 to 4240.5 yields 0.93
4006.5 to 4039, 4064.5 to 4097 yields 1.09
